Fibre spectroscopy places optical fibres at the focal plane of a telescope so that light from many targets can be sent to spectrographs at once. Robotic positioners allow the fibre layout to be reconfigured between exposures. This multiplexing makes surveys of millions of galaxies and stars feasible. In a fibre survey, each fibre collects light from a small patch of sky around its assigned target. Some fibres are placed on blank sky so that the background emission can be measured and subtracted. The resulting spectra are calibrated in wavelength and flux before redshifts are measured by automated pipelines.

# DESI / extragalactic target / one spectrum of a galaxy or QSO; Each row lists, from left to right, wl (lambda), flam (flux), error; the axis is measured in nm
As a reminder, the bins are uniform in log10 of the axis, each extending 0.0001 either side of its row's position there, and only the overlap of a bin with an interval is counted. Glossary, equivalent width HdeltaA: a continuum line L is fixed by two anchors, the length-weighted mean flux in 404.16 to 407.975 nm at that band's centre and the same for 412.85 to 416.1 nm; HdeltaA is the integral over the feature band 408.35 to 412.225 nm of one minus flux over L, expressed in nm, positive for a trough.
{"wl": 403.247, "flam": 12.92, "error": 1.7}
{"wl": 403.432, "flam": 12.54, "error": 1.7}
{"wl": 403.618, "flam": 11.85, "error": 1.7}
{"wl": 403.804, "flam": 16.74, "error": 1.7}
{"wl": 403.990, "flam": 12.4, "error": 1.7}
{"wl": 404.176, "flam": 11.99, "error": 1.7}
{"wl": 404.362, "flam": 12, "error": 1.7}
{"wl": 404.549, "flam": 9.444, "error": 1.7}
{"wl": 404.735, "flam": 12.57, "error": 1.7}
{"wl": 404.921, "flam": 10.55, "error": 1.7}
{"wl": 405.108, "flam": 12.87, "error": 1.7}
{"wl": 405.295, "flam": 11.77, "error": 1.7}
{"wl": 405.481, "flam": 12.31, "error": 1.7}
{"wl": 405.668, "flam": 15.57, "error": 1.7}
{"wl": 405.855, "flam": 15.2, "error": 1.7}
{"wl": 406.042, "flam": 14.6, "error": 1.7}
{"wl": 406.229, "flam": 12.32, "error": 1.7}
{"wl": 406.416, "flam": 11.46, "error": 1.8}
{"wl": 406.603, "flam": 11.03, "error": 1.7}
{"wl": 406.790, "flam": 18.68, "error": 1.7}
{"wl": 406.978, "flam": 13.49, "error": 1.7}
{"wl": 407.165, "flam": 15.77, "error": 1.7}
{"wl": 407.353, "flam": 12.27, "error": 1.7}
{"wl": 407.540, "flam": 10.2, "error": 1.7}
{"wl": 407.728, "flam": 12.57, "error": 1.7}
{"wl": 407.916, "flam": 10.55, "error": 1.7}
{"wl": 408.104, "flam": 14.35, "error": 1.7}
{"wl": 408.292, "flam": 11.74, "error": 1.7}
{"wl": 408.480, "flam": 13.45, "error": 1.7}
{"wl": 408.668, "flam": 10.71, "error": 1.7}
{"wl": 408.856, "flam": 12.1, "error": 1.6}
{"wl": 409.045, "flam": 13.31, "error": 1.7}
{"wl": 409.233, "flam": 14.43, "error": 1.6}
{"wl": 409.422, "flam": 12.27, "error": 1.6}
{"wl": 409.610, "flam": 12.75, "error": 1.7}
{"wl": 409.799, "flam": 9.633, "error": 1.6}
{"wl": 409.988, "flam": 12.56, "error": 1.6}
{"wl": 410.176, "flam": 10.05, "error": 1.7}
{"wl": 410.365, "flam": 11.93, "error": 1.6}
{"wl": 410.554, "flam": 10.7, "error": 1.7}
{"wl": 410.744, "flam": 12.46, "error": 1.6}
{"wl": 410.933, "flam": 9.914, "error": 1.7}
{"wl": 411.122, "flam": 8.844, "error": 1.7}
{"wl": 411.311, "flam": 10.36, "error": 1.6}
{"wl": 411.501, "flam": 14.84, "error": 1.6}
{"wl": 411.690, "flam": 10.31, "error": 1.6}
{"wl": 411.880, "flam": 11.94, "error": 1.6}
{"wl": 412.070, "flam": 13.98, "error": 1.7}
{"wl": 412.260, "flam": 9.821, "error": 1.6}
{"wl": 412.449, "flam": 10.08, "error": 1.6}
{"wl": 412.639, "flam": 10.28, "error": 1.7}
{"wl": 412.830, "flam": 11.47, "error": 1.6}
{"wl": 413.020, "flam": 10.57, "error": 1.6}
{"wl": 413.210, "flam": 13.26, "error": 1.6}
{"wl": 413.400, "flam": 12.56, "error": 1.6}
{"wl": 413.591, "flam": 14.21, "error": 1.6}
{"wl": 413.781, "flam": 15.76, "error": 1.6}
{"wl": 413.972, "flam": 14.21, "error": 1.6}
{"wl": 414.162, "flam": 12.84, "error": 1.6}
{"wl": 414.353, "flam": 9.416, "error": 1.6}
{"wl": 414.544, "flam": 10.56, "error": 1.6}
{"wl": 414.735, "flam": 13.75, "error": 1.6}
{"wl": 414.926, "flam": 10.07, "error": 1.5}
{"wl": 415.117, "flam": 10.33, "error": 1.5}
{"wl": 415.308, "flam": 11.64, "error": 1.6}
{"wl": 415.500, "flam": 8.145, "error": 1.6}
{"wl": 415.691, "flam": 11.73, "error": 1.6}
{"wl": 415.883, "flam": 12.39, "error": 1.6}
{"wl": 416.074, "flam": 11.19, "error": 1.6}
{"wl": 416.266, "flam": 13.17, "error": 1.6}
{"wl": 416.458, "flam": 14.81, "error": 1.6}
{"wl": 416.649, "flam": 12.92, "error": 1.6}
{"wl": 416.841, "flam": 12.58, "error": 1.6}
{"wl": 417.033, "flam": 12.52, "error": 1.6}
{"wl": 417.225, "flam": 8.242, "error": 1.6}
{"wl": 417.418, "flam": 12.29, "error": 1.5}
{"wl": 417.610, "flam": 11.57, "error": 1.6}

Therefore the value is 0.172 nm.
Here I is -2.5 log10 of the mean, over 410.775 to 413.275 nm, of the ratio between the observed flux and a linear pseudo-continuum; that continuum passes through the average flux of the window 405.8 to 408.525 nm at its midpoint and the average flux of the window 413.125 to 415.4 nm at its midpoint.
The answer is 0.128 mag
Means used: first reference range 13.1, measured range 11.2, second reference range 12.4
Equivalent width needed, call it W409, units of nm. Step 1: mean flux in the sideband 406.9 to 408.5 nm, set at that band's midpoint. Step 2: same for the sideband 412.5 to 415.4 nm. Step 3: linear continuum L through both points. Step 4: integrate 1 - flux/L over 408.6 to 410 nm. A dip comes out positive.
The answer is 0.03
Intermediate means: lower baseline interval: 12.7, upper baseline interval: 12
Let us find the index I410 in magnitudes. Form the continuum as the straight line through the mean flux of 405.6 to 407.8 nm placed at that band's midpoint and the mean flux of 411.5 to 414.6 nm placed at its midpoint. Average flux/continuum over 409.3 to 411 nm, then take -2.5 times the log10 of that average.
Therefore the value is 0.12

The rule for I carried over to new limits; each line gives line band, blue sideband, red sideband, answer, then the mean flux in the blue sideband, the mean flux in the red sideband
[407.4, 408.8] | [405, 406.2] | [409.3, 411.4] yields 0.03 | 13.6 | 11.1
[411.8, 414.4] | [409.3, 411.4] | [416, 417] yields -0.03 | 11.1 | 12.9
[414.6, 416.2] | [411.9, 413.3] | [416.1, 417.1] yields 0.13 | 11.4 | 13.1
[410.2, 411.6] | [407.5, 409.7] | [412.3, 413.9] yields 0.10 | 12.4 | 12.2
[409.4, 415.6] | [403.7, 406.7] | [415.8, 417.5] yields 0.08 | 12.7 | 12.2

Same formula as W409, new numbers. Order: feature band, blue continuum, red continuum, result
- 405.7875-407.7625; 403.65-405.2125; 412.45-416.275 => -0.20 nm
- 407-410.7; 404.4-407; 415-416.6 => 0.11 nm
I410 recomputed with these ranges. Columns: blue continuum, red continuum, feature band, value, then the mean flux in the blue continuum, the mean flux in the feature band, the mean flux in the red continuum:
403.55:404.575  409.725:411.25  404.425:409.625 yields -0.093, 12.6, 12.8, 10.8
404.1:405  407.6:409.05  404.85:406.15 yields -0.153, 11.3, 13.3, 12.2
